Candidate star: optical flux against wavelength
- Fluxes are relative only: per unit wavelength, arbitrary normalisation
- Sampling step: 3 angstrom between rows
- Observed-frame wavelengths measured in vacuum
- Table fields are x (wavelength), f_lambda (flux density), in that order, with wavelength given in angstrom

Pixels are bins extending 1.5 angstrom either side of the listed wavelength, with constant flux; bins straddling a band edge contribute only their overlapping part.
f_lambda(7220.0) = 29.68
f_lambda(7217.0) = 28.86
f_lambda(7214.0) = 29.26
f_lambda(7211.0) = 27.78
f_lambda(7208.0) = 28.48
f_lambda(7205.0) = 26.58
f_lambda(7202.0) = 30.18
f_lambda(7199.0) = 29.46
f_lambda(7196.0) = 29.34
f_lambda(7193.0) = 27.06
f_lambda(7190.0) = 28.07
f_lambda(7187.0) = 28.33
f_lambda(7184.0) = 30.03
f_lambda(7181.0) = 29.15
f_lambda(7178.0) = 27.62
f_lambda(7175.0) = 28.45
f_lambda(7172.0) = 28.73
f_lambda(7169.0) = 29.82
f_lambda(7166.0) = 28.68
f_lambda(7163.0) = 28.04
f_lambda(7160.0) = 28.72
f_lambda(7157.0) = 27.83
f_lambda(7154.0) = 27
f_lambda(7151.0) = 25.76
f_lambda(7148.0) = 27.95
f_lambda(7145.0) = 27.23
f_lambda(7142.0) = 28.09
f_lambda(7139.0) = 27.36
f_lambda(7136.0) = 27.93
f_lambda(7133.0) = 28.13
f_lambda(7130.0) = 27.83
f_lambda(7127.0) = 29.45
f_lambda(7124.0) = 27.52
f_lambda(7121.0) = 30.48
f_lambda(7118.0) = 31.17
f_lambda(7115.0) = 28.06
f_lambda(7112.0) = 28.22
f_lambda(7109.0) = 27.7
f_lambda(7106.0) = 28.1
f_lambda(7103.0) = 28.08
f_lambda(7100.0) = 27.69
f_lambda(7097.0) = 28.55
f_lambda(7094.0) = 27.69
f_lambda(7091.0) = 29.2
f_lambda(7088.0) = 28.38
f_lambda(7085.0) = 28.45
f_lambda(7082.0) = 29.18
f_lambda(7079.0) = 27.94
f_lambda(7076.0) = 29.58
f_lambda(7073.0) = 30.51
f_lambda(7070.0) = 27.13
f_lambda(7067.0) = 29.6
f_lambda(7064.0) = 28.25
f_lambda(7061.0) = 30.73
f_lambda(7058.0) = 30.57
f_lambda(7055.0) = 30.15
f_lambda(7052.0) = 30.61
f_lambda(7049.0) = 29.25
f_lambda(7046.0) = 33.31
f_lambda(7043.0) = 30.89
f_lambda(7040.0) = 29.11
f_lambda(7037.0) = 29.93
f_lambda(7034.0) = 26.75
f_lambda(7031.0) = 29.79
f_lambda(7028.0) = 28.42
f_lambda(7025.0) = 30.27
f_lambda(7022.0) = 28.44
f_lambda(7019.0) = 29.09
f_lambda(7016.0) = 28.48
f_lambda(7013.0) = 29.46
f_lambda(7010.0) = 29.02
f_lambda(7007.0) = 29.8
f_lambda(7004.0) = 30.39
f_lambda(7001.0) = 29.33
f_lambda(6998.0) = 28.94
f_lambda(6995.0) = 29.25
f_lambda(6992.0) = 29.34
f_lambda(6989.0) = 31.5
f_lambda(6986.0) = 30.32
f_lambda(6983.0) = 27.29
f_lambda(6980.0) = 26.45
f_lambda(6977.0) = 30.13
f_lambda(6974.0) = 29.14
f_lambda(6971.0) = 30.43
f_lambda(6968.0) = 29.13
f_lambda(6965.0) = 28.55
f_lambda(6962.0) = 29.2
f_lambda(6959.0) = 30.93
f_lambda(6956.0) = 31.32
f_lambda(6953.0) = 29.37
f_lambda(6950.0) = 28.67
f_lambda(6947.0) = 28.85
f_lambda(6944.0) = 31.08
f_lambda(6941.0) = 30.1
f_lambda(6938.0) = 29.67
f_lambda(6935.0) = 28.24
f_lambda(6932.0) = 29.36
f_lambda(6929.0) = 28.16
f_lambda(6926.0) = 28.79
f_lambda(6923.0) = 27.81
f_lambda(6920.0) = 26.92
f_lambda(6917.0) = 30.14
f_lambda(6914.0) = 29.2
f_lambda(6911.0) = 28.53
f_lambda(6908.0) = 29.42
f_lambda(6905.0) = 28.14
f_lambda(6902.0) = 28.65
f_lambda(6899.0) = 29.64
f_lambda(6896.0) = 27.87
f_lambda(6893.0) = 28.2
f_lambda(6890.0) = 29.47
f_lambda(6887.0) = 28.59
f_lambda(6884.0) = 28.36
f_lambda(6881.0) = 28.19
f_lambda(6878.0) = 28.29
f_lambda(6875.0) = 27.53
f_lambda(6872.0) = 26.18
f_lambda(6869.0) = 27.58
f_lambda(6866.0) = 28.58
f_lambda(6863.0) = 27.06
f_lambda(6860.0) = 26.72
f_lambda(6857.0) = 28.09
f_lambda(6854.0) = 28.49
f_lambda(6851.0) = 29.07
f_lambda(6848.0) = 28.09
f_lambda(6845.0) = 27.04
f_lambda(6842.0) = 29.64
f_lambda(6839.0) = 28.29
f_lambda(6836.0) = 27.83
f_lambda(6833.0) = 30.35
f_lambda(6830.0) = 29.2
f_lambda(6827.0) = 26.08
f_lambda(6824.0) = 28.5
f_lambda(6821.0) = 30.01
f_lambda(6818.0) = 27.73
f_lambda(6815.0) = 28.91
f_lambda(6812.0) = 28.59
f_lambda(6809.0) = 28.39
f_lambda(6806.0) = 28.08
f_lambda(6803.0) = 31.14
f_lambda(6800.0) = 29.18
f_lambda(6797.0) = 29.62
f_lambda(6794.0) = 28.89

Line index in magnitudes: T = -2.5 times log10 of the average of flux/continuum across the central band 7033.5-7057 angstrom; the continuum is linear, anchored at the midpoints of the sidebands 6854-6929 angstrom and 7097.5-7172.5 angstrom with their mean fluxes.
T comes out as -0.07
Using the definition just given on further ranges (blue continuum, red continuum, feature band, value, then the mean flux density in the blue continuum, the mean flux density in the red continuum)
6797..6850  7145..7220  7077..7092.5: -0.01 mag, 28.7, 28.4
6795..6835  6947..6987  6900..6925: 0.02 mag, 28.9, 29.3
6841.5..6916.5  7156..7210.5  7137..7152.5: 0.05 mag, 28.3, 28.6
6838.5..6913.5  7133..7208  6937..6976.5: -0.06 mag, 28.2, 28.2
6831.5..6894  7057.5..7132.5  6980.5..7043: -0.03 mag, 28.2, 28.8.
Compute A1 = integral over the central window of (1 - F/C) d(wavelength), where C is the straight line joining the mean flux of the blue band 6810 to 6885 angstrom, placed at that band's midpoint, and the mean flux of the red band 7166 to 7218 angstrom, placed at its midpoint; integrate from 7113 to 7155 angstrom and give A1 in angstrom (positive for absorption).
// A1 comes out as 0.6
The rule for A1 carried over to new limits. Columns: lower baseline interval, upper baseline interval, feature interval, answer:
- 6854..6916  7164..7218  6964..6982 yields -0.4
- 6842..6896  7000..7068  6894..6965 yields -1.2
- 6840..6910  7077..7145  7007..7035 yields -0.6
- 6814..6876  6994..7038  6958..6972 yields -0.4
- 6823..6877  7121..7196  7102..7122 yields -0.5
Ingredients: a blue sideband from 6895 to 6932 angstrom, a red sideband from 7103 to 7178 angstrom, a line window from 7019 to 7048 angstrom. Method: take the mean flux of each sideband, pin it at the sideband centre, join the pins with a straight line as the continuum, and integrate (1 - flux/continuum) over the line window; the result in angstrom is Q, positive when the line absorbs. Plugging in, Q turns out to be -1.2 angstrom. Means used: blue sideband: 28.6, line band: 29.6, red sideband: 28.2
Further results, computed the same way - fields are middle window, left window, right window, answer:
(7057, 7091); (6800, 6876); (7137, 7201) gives -1.02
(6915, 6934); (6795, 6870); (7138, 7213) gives -0.07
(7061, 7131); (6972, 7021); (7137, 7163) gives -1.39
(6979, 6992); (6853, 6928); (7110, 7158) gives -0.38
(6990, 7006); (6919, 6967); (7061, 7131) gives -0.28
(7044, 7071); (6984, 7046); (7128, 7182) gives -0.90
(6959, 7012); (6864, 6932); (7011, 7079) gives -0.53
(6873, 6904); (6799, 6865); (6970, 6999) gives 0.36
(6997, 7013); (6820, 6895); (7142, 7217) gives -0.71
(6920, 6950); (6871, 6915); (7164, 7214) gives -0.55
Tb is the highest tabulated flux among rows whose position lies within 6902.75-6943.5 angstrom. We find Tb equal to 30.14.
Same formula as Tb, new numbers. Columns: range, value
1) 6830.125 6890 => 30.35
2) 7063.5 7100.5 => 30.51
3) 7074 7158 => 31.17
